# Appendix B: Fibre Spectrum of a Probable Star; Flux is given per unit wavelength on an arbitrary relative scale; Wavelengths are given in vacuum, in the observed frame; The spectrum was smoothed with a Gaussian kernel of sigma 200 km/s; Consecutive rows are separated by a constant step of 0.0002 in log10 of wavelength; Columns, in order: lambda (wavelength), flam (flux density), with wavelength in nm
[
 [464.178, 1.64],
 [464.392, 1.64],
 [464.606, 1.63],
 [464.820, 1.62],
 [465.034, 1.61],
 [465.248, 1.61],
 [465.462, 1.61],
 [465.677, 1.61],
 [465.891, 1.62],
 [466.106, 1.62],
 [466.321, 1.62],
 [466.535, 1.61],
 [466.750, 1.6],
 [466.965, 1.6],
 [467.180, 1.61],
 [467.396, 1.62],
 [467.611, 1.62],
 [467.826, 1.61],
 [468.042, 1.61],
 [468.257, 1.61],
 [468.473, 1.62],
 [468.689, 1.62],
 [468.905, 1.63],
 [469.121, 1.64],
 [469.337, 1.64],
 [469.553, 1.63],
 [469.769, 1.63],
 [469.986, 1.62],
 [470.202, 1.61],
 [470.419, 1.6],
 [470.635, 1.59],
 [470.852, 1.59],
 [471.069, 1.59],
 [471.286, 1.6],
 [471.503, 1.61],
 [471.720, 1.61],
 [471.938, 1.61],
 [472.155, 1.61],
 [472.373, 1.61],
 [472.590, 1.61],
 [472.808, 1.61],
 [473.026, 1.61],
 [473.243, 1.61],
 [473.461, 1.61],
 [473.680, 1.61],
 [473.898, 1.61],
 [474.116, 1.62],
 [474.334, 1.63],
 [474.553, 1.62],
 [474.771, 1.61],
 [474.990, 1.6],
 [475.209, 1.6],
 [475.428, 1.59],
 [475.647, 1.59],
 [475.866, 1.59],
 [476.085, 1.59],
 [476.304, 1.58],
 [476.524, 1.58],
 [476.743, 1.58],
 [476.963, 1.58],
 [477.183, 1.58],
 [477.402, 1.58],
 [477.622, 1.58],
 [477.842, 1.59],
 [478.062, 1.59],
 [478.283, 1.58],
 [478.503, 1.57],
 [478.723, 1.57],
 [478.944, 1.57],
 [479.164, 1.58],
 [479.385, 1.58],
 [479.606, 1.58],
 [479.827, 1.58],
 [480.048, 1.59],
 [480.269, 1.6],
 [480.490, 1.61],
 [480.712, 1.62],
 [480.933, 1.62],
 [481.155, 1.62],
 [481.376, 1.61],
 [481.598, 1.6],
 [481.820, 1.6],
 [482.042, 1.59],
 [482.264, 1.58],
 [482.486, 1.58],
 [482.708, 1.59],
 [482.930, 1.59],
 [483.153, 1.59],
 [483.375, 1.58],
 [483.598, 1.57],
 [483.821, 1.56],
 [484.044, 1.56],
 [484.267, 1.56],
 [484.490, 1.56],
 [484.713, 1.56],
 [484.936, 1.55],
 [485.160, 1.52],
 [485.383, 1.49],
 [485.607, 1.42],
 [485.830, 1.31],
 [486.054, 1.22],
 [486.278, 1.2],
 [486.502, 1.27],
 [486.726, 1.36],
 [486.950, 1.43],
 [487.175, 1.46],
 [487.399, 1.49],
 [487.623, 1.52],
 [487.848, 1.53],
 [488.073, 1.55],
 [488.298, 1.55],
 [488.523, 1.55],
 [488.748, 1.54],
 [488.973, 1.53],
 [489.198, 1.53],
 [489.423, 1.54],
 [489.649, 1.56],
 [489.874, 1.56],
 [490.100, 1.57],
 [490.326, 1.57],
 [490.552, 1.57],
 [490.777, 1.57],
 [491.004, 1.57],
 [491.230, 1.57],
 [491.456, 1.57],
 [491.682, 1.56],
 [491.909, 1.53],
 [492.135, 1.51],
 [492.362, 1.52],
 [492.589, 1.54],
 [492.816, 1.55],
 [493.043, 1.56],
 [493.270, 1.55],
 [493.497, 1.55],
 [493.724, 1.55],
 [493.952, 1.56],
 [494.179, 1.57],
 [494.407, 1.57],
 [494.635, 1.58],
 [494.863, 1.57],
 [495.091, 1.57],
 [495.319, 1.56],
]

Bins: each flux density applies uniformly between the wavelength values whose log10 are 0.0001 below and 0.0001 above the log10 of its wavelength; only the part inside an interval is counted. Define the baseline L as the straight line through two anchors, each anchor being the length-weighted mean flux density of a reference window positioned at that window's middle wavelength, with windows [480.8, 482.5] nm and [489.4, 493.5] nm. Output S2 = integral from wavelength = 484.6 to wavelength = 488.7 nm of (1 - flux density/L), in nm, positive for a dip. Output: 0.34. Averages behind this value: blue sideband 1.6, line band 1.44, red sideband 1.55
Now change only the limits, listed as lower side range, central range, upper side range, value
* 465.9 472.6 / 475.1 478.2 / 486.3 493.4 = -0.01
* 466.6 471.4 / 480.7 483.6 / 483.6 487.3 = -0.23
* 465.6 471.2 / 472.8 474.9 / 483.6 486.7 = -0.07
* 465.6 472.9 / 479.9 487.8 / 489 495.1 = 0.29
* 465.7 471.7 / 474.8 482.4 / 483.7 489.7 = -0.25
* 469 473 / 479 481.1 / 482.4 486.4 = -0.08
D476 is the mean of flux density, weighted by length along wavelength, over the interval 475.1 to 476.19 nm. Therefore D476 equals 1.59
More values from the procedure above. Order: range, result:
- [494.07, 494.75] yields 1.57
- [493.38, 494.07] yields 1.55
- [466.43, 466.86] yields 1.6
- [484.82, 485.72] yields 1.5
